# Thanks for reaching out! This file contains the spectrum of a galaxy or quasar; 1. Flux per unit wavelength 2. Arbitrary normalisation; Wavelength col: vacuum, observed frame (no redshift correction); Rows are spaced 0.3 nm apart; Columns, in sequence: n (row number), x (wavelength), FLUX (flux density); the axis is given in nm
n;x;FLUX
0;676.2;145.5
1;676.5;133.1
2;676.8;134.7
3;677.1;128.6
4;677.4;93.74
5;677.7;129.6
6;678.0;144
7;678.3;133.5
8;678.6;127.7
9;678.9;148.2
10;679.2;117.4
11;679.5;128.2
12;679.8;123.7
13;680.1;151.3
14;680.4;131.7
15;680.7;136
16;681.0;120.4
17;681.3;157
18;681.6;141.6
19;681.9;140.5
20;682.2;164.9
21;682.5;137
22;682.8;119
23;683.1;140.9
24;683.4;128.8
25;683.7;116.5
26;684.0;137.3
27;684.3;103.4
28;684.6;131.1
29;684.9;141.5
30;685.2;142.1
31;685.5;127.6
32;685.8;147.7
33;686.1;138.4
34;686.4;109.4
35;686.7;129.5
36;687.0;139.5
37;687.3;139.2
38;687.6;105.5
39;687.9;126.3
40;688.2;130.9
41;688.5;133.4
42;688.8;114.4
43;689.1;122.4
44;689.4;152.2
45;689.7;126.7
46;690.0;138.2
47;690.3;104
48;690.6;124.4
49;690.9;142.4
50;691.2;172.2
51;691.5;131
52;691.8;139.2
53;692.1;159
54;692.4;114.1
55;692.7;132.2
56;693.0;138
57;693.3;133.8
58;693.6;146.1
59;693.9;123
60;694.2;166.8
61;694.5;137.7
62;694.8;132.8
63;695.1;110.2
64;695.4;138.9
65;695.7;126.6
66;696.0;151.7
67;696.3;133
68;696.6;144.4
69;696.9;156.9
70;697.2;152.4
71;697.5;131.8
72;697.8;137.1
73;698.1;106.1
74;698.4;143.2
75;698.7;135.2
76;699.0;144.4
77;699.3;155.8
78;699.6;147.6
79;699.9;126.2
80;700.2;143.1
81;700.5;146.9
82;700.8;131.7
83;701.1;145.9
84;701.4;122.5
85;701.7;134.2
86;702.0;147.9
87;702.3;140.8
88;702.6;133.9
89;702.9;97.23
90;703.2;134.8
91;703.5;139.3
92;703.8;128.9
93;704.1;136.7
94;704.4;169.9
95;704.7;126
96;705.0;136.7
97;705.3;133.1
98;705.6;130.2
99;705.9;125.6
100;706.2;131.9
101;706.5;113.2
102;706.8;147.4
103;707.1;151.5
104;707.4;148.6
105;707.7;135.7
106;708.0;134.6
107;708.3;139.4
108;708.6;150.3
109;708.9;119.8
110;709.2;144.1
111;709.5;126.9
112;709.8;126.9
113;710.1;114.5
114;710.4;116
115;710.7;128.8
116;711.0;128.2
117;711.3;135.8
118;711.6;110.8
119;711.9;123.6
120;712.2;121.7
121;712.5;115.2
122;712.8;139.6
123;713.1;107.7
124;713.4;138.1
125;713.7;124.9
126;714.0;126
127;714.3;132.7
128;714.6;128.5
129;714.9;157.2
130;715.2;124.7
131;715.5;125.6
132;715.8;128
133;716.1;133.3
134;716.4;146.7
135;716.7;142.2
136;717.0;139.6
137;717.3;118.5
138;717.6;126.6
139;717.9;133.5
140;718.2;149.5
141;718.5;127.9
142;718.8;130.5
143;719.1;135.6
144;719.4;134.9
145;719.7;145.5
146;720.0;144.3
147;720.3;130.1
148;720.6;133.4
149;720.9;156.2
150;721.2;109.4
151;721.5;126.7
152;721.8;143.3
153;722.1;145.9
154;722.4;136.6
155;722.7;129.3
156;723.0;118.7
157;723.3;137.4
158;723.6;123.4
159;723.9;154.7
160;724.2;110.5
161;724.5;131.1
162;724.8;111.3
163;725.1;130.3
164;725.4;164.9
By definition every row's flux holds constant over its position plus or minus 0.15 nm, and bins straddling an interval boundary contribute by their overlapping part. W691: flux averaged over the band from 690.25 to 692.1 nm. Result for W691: 139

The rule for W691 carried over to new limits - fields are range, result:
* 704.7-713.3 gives 130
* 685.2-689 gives 129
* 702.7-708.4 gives 135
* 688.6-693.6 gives 134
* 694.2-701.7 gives 138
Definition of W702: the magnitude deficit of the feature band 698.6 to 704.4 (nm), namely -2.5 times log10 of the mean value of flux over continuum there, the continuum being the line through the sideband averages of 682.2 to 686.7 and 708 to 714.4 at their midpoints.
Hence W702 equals -0.07 mag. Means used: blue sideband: 131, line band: 137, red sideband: 127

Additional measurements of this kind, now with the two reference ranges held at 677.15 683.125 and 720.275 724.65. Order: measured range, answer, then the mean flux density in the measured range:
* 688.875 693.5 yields -0.01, 135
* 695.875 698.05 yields -0.07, 142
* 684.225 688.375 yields 0.03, 130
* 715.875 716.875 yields -0.06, 140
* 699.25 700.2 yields -0.07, 142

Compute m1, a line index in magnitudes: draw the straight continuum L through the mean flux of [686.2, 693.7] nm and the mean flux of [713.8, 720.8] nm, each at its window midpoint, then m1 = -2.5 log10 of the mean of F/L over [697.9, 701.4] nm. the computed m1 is -0.04 mag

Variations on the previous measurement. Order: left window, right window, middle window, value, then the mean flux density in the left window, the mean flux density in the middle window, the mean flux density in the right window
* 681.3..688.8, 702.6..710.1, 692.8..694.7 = -0.059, 132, 140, 134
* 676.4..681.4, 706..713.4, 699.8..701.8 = -0.047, 131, 136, 130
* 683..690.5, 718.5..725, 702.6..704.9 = -0.021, 129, 133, 133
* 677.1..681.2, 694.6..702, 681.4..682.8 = -0.098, 130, 143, 138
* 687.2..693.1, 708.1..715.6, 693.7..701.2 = -0.064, 132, 139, 128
